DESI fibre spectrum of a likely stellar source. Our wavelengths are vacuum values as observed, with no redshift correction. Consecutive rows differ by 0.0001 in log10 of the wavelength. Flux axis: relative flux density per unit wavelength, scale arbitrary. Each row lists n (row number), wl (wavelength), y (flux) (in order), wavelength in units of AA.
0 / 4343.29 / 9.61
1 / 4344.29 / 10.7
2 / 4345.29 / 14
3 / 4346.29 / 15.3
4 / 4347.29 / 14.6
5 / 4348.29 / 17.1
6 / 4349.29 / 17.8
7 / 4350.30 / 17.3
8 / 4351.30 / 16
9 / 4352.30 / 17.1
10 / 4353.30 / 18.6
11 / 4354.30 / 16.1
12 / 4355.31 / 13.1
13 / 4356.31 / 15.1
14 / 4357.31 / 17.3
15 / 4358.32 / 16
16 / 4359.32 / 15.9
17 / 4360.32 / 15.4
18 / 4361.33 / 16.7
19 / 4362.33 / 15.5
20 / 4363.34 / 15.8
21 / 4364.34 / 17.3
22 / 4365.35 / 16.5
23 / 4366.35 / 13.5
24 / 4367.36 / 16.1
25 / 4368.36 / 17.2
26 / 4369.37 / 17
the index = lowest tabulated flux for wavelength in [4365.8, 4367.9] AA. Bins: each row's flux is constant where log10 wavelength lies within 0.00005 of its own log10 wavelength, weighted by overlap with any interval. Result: 13.5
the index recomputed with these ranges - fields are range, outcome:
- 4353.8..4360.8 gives 13.1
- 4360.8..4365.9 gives 15.5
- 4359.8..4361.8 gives 15.4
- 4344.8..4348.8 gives 14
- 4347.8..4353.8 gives 16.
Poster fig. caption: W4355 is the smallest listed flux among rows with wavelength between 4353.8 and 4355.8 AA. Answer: 13.1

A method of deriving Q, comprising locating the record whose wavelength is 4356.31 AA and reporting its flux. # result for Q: 15.1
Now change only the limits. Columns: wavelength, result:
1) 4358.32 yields 16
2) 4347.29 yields 14.6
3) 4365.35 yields 16.5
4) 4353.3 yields 18.6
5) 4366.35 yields 13.5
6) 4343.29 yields 9.61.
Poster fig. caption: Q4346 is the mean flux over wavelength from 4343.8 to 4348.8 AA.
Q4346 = 14.4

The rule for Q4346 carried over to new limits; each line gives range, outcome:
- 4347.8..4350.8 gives 17.4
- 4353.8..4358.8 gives 15.5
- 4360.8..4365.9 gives 16.3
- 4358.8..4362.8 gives 15.9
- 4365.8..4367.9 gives 14.9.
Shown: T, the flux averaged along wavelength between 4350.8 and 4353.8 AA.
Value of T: 17.3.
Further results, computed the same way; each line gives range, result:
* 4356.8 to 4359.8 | 16.4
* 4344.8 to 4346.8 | 14.7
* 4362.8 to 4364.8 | 16.5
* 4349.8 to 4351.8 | 16.7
